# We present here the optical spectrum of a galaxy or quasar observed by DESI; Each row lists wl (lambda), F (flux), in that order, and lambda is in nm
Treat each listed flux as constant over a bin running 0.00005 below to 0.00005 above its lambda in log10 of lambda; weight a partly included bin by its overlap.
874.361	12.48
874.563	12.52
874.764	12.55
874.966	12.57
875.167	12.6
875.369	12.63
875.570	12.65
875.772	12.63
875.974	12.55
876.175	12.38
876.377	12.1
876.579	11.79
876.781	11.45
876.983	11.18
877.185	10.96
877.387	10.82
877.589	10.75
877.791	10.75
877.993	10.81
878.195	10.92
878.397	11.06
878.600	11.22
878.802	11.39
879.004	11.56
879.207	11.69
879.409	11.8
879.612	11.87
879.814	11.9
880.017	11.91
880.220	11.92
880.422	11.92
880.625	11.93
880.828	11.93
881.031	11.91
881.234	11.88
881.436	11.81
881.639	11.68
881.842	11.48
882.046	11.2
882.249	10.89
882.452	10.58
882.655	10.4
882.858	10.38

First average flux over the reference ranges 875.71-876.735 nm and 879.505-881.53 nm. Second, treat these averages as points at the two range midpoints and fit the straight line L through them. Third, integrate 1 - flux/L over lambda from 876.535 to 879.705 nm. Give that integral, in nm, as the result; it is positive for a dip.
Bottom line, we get 0.221 nm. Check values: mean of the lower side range 12.2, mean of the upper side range 11.9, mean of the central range 11.2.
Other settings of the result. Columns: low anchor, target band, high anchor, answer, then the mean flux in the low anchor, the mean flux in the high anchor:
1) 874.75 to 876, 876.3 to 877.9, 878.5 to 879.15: 0.107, 12.6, 11.4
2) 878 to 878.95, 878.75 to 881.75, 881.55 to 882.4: -0.164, 11.1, 11.3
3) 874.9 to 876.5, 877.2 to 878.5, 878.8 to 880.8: 0.137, 12.5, 11.8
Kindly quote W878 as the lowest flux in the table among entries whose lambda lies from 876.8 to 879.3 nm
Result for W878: 10.75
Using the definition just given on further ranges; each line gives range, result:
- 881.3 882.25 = 10.89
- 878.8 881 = 11.39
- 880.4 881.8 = 11.68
